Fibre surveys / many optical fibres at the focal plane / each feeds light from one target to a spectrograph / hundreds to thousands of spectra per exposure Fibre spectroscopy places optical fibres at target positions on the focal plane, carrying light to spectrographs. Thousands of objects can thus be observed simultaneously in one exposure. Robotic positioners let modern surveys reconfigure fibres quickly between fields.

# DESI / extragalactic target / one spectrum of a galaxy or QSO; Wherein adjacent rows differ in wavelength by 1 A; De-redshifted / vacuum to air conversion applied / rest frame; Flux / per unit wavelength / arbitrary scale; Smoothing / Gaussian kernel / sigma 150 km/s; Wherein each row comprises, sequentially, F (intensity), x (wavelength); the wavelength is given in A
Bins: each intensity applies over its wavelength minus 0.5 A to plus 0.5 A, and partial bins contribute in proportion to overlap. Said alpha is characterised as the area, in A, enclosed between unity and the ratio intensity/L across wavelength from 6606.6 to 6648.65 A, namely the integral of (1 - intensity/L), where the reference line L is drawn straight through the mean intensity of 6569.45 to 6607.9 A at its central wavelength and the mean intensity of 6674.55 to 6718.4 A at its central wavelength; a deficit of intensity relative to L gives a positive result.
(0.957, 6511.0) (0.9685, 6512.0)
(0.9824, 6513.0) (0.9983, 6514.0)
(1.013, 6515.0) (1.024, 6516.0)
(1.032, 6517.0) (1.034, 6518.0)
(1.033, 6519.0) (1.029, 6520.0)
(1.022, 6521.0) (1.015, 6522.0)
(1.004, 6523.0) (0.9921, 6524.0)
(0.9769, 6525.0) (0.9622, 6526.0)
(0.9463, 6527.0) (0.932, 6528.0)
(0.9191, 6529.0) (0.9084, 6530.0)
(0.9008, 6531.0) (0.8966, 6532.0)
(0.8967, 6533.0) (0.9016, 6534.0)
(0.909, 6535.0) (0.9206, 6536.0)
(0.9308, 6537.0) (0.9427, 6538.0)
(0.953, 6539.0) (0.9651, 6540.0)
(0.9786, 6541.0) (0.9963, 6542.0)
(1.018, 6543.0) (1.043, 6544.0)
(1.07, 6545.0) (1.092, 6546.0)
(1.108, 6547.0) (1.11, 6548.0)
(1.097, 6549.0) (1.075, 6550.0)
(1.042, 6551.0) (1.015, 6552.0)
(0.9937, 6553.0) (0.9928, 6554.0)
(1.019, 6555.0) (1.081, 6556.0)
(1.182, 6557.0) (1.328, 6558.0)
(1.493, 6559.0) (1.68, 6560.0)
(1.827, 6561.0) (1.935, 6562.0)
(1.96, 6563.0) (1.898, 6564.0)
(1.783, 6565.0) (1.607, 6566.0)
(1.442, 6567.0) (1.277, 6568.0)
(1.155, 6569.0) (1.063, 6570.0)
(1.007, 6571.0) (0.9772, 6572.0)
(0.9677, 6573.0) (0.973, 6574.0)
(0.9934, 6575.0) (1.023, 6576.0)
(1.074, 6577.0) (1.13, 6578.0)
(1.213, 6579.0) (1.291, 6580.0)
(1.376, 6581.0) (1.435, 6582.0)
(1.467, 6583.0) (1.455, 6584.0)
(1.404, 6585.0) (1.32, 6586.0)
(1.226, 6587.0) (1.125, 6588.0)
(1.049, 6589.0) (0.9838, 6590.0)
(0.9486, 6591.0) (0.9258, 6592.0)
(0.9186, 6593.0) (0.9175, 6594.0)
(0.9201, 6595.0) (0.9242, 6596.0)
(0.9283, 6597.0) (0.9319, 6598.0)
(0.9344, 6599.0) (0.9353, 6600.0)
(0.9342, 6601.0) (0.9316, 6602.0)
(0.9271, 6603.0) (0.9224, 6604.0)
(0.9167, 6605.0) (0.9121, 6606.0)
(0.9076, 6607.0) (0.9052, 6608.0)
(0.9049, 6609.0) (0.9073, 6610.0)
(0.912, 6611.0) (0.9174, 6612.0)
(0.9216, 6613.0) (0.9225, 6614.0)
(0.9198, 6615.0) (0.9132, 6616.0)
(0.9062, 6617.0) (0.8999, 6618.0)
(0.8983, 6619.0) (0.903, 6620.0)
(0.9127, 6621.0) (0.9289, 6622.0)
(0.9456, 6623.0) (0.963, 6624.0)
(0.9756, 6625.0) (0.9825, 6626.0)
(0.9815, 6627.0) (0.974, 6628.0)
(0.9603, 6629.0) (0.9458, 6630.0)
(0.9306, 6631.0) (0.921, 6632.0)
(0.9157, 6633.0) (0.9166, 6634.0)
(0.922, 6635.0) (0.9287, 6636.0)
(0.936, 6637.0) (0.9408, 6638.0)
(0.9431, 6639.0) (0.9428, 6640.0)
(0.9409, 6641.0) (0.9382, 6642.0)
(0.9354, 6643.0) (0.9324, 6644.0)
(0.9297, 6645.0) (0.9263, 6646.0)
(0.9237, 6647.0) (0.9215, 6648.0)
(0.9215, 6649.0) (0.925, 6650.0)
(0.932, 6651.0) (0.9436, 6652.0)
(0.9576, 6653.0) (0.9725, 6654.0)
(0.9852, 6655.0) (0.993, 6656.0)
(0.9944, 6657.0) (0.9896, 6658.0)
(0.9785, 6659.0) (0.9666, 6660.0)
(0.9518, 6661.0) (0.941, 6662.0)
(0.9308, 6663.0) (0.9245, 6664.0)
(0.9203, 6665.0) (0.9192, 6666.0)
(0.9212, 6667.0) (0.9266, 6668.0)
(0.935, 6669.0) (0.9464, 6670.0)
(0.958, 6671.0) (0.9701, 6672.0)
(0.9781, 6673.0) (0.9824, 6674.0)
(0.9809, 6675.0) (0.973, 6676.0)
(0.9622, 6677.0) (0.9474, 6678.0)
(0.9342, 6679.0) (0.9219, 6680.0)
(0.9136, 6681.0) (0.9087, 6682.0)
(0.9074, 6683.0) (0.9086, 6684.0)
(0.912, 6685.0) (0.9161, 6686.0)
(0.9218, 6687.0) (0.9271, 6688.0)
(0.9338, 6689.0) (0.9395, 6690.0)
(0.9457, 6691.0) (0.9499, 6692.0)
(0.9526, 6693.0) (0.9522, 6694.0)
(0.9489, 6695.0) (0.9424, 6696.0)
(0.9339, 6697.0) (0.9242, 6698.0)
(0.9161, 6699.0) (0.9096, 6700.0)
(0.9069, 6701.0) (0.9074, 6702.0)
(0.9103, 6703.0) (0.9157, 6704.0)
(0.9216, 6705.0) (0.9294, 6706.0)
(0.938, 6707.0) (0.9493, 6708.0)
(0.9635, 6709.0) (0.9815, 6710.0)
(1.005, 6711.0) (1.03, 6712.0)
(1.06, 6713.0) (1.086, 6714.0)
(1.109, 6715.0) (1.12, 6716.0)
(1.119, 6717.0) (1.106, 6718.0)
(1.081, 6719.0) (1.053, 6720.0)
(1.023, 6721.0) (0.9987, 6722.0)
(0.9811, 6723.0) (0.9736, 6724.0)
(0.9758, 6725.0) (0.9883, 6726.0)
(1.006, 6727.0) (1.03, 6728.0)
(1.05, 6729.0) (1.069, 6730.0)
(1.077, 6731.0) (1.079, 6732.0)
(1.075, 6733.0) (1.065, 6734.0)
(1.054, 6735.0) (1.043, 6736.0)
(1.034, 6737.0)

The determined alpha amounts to 3.8 A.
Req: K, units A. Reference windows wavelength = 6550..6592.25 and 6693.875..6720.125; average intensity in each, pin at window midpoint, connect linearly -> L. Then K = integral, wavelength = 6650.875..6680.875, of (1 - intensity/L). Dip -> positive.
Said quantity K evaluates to 3.24 A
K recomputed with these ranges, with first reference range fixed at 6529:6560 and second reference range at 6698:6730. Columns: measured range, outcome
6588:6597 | 0.61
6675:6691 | 1.19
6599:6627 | 2.66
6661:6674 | 0.87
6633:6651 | 1.50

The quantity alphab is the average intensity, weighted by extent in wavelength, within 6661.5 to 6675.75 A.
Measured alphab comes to 0.946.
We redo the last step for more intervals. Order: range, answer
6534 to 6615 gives 1.12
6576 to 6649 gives 0.992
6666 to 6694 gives 0.94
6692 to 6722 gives 0.986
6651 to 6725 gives 0.963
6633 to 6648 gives 0.932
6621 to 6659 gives 0.946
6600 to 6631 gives 0.929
